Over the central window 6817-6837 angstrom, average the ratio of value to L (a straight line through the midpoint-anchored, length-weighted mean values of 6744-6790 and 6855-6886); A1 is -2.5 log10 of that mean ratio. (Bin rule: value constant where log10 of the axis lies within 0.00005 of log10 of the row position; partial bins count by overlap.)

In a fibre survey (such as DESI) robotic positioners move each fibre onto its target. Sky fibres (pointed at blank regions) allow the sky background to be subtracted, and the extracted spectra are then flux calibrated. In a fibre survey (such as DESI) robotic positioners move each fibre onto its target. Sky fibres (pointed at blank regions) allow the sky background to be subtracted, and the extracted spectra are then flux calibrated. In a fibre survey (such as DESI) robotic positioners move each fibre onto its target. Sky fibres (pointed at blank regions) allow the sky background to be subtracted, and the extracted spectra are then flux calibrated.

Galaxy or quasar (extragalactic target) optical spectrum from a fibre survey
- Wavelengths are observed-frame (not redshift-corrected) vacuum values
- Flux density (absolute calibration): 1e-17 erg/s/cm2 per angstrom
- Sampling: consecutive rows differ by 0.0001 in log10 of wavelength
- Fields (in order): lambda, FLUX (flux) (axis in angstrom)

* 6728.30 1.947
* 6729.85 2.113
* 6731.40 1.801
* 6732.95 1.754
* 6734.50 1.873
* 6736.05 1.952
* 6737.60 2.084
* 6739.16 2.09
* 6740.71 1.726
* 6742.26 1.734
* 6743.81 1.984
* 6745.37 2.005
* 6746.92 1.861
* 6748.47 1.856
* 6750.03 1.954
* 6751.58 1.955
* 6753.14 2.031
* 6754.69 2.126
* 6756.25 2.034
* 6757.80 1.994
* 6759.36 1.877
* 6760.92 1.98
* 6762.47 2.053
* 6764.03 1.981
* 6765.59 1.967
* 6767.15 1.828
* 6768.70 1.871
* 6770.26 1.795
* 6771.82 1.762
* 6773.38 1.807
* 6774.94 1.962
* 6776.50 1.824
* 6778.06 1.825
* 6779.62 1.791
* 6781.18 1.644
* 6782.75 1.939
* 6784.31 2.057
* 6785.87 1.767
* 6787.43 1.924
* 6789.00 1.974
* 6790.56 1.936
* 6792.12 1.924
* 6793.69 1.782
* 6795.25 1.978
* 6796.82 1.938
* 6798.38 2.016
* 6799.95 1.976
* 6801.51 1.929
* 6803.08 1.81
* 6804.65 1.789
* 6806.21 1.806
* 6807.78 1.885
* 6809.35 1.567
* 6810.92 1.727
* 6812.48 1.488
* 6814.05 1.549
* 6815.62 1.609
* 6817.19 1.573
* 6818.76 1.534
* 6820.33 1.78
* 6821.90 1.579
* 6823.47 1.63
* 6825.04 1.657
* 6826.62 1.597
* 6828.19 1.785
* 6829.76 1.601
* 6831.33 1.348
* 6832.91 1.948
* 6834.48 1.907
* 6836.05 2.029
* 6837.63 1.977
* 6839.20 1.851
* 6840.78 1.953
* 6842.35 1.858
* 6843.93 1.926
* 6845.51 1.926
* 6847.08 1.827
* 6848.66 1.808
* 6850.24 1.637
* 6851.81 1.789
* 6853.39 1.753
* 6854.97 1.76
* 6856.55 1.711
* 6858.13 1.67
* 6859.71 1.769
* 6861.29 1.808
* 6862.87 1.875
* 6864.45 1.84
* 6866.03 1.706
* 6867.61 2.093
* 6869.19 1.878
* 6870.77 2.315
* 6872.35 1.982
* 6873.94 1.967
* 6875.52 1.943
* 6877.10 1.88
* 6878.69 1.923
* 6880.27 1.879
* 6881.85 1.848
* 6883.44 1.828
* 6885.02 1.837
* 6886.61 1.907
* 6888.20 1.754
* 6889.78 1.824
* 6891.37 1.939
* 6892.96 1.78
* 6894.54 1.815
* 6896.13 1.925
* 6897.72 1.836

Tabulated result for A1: 0.12 mag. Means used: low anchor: 1.91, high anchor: 1.88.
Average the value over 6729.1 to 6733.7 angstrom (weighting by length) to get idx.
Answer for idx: 1.89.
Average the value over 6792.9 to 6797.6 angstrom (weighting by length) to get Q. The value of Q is 1.9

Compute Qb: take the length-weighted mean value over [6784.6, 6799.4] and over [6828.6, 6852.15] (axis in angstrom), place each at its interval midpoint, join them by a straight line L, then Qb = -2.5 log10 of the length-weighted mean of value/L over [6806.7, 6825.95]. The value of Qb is 0.15 mag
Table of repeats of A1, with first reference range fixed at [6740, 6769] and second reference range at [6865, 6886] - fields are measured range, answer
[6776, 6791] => 0.040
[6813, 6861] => 0.111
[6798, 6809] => 0.038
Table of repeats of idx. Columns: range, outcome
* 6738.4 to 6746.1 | 1.91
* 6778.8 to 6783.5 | 1.79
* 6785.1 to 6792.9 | 1.91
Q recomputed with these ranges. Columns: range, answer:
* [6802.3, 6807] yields 1.8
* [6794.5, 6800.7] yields 1.98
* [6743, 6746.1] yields 1.99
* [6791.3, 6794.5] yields 1.86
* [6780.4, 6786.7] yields 1.85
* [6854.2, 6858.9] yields 1.71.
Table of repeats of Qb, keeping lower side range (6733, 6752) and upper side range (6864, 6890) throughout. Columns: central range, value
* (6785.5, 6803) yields -0.005 mag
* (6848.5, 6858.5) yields 0.108 mag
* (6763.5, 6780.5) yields 0.035 mag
